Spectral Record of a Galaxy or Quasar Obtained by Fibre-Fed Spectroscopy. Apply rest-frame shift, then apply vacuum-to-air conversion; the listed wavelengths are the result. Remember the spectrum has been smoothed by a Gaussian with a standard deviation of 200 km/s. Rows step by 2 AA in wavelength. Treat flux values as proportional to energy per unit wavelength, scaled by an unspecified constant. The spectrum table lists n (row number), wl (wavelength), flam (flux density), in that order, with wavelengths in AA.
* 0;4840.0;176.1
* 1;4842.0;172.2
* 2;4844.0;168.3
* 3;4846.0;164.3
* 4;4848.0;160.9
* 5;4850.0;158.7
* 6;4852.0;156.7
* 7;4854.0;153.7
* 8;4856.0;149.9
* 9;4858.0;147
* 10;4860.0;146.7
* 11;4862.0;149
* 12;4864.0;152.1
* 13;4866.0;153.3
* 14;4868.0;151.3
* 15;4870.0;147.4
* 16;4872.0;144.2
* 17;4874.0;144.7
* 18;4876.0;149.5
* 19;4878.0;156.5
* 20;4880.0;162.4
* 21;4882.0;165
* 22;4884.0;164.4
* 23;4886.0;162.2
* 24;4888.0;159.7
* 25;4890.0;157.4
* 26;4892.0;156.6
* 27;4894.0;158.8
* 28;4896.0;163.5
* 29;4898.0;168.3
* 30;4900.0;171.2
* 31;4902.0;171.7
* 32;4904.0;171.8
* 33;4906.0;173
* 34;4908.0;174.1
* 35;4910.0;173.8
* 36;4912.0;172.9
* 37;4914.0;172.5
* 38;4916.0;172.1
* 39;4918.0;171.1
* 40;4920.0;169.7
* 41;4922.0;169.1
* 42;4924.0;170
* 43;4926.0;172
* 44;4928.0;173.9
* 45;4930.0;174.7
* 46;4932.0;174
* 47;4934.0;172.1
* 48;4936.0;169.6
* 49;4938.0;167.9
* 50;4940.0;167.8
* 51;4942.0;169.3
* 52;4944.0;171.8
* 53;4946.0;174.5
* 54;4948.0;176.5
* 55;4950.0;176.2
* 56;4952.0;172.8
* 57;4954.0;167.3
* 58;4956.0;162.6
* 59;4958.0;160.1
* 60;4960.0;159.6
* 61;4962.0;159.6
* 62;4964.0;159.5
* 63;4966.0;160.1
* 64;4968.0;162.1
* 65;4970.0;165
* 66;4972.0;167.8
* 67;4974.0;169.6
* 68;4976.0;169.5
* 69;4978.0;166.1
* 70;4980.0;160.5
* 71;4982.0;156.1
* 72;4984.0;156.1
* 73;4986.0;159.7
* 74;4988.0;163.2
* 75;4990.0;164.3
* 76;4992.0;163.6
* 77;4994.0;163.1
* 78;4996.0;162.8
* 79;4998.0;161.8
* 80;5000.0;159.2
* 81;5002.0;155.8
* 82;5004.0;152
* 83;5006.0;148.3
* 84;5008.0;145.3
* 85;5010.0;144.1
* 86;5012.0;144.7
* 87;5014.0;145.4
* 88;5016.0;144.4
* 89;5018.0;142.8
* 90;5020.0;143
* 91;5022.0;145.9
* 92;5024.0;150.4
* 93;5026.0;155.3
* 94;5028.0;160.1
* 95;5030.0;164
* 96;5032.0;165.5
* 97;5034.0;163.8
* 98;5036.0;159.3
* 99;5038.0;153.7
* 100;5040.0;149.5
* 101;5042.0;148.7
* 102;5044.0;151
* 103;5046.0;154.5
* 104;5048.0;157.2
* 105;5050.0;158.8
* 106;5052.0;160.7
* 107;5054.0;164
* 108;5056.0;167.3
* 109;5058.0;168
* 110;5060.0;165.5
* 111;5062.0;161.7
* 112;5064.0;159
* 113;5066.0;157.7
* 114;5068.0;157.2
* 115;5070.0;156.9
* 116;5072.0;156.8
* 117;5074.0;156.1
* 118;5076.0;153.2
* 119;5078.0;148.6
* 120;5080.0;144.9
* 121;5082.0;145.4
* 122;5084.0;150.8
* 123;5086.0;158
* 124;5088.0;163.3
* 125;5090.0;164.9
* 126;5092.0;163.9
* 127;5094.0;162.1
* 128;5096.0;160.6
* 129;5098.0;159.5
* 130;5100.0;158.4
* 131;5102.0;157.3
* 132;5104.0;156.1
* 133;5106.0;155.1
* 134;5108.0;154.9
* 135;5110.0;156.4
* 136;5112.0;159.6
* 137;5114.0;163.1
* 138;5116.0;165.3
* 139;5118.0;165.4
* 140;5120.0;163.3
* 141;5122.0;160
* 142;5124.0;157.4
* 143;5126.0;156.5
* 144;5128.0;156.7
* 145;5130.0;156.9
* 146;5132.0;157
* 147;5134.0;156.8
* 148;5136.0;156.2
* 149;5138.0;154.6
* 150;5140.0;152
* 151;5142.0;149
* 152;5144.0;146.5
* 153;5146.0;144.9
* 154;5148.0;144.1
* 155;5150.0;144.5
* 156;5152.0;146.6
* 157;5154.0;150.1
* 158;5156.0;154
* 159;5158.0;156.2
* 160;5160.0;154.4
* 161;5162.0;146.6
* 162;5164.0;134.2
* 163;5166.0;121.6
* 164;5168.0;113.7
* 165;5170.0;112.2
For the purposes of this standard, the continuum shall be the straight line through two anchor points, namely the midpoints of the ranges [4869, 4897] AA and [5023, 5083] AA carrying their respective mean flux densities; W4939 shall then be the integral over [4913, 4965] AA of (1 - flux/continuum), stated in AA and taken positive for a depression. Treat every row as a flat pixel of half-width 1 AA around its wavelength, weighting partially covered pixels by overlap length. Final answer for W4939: -4.2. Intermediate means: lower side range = 157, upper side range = 157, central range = 169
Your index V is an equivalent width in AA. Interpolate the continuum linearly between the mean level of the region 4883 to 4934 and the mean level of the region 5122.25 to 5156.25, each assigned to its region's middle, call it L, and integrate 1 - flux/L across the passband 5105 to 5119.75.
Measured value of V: -0.6 AA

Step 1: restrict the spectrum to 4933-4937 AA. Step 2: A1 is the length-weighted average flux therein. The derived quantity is 171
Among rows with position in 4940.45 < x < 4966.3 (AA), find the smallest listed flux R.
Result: 159.5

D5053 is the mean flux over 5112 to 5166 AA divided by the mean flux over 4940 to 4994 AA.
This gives 0.9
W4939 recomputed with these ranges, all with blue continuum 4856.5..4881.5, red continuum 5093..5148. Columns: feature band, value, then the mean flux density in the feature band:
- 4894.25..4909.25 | -1.8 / 170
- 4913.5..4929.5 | -2.0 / 171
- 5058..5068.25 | -0.4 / 161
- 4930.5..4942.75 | -1.4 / 170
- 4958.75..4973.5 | -0.9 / 162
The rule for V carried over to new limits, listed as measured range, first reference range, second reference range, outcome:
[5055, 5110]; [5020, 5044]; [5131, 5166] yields -1.91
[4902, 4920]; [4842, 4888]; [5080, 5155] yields -1.96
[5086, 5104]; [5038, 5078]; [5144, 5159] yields -0.78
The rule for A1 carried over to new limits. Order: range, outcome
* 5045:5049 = 156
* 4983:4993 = 161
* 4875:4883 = 158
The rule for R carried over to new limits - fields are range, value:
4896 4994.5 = 156.1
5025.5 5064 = 148.7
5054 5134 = 144.9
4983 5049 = 142.8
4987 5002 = 155.8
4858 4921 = 144.2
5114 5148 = 144.1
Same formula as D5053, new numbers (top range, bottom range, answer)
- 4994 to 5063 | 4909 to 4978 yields 0.92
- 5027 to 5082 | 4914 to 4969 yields 0.93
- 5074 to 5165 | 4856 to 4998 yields 0.94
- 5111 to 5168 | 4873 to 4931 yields 0.91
